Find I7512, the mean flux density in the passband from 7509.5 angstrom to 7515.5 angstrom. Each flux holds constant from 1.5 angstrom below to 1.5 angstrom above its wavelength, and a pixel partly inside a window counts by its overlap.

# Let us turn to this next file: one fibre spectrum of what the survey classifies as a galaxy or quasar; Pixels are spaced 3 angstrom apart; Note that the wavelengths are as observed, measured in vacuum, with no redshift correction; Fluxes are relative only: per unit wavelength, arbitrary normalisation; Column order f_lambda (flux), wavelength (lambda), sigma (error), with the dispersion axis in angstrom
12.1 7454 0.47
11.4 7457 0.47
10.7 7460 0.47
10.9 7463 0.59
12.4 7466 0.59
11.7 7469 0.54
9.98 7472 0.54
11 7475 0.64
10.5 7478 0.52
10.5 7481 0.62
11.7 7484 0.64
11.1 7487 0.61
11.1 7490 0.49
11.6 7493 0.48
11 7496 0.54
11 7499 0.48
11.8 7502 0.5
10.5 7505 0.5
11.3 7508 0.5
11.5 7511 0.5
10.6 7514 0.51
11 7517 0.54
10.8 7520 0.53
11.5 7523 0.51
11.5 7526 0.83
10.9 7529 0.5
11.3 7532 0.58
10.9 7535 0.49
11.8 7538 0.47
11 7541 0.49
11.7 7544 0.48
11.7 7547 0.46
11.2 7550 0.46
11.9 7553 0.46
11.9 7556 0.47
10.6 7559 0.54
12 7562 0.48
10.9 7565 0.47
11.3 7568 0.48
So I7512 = 11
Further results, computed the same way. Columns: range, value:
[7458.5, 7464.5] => 10.8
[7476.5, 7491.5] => 11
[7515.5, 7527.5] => 11.2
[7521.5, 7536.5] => 11.2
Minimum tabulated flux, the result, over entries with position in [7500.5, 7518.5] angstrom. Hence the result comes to 10.5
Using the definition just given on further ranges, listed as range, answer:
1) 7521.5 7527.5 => 11.5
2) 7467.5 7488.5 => 9.98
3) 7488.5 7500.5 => 11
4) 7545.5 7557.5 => 11.2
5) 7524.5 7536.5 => 10.9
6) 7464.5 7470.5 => 11.7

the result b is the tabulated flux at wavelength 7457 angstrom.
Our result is 11.4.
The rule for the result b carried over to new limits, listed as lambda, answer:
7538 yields 11.8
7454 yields 12.1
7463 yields 10.9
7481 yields 10.5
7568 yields 11.3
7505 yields 10.5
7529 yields 10.9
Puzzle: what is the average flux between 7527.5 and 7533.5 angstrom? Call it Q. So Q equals 11.1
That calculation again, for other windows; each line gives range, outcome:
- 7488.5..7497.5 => 11.2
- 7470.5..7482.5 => 10.5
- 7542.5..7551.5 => 11.5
